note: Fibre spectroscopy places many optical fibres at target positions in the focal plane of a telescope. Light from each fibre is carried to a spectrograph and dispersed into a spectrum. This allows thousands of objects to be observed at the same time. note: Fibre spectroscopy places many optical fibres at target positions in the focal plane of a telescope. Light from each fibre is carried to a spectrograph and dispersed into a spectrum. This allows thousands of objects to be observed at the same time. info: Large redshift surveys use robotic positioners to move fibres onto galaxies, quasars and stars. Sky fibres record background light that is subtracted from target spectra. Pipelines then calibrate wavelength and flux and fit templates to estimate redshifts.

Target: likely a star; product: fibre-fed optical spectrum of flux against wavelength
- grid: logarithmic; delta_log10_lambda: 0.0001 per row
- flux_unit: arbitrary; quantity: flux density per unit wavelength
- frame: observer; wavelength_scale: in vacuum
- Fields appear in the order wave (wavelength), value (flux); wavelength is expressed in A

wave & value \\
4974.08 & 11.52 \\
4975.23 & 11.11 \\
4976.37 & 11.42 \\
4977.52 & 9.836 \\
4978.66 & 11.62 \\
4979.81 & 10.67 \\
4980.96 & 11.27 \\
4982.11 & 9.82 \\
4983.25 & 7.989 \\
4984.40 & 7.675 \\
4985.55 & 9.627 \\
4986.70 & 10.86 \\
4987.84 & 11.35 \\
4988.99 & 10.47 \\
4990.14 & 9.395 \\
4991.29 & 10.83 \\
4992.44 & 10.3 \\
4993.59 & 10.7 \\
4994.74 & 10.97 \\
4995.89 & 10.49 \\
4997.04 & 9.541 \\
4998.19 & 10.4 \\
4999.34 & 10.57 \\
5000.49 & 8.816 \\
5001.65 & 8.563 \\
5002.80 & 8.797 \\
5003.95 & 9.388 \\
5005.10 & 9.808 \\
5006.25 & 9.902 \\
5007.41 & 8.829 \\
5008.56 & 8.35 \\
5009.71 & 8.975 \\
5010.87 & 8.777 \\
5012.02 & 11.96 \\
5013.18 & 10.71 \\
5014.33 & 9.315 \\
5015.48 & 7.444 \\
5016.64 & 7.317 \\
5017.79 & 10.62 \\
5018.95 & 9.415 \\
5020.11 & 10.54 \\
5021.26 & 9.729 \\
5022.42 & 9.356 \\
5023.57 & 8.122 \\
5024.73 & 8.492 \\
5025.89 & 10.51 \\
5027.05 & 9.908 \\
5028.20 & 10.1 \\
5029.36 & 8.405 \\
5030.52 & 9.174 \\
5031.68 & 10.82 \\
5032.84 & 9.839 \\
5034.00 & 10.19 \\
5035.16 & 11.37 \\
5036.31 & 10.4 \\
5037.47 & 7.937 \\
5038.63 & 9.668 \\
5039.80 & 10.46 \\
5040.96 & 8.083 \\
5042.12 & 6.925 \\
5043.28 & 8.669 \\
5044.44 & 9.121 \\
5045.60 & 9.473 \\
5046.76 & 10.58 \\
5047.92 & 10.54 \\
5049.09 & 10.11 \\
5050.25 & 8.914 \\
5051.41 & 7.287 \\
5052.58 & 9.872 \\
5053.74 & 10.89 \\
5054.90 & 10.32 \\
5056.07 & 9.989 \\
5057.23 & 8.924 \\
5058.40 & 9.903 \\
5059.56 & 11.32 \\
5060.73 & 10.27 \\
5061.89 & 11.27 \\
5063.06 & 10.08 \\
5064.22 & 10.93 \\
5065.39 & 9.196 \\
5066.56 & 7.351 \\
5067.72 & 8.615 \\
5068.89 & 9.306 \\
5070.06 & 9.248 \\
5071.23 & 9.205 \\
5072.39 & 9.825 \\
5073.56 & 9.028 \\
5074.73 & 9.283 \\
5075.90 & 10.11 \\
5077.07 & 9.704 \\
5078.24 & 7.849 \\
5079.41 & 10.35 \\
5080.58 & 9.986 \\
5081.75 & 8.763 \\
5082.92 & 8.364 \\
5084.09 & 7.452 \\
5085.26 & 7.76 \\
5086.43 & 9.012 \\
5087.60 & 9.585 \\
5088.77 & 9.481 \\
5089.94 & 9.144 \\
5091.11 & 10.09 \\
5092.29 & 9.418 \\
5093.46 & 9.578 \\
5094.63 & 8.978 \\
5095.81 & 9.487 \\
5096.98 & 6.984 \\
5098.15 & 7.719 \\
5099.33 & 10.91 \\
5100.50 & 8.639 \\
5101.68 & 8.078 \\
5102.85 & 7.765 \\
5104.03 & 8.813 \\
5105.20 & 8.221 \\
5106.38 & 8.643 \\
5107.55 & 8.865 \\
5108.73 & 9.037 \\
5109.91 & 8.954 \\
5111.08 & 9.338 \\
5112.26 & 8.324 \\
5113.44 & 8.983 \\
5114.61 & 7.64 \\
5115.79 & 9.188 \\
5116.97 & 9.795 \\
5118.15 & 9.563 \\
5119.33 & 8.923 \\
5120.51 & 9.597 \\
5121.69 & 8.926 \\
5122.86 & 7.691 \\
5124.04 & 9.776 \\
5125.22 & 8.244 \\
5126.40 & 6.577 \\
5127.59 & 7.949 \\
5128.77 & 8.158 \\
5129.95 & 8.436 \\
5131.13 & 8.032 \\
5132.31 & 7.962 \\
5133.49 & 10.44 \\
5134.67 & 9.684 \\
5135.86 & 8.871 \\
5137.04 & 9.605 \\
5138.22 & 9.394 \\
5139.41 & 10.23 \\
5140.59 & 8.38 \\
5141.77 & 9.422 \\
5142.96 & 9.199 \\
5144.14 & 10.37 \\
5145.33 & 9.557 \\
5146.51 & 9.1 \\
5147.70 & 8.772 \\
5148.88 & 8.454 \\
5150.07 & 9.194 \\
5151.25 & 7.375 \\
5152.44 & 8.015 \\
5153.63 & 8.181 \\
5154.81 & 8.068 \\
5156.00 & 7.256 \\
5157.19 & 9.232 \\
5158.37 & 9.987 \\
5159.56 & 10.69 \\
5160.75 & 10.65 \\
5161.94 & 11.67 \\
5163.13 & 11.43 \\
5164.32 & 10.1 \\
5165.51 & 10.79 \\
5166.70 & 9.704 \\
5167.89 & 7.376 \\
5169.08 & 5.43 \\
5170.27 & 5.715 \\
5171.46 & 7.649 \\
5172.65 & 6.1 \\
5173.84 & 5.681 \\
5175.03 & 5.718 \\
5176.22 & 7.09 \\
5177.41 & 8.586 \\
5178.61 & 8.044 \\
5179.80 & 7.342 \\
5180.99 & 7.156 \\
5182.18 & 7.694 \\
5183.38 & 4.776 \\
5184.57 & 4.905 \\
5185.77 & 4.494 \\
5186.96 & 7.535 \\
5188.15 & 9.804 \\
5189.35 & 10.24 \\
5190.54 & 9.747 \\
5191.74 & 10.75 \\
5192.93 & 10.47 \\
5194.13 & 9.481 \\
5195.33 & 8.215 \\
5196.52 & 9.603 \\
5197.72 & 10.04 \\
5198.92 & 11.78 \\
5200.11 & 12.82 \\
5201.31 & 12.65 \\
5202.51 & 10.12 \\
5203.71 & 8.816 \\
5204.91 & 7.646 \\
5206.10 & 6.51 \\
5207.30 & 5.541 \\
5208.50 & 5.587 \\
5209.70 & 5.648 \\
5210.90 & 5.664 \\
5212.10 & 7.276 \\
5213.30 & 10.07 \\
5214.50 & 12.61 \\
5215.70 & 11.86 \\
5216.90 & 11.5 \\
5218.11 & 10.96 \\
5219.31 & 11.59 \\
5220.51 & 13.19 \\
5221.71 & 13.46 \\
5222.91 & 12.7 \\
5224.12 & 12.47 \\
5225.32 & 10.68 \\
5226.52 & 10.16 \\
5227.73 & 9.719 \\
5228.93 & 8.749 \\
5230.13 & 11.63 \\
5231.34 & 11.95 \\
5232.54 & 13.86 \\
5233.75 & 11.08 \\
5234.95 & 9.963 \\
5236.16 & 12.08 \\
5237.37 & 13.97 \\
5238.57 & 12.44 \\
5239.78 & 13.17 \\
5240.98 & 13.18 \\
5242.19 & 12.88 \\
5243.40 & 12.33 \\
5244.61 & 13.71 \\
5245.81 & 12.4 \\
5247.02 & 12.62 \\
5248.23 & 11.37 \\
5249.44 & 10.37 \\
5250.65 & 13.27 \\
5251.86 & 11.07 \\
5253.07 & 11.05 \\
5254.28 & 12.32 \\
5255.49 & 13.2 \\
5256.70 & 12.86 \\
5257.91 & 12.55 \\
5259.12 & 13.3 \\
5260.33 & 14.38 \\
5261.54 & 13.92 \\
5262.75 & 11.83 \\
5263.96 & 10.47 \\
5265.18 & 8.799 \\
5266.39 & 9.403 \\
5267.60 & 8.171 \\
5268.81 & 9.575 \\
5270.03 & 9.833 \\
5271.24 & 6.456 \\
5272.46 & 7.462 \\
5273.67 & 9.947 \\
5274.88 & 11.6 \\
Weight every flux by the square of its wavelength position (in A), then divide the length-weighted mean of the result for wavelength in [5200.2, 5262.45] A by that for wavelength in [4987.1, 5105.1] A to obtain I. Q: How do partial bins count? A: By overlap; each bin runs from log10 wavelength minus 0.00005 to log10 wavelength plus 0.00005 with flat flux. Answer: 1.28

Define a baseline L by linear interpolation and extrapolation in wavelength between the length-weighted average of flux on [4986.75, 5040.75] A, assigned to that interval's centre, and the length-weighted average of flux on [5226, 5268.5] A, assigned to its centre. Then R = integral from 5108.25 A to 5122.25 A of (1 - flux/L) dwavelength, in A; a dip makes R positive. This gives 2.1 A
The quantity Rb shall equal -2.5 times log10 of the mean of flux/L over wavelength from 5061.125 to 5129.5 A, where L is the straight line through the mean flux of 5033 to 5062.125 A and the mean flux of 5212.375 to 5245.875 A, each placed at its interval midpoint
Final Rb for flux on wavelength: 0.15 mag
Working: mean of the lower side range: 9.68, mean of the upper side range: 11.9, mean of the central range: 8.96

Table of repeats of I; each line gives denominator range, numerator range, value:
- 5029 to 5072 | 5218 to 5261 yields 1.36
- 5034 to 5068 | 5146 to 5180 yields 0.91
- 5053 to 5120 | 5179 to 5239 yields 1.12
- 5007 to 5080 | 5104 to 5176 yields 0.95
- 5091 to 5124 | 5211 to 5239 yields 1.34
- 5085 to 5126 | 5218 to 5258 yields 1.43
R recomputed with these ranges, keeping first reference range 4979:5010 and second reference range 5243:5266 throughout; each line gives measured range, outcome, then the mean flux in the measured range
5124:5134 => 2.47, 8.3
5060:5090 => 3.56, 9.29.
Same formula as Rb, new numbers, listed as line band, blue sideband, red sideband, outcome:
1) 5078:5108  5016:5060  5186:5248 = 0.12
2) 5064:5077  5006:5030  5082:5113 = -0.03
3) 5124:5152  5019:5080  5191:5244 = 0.14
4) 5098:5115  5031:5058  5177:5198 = 0.04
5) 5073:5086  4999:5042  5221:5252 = 0.13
